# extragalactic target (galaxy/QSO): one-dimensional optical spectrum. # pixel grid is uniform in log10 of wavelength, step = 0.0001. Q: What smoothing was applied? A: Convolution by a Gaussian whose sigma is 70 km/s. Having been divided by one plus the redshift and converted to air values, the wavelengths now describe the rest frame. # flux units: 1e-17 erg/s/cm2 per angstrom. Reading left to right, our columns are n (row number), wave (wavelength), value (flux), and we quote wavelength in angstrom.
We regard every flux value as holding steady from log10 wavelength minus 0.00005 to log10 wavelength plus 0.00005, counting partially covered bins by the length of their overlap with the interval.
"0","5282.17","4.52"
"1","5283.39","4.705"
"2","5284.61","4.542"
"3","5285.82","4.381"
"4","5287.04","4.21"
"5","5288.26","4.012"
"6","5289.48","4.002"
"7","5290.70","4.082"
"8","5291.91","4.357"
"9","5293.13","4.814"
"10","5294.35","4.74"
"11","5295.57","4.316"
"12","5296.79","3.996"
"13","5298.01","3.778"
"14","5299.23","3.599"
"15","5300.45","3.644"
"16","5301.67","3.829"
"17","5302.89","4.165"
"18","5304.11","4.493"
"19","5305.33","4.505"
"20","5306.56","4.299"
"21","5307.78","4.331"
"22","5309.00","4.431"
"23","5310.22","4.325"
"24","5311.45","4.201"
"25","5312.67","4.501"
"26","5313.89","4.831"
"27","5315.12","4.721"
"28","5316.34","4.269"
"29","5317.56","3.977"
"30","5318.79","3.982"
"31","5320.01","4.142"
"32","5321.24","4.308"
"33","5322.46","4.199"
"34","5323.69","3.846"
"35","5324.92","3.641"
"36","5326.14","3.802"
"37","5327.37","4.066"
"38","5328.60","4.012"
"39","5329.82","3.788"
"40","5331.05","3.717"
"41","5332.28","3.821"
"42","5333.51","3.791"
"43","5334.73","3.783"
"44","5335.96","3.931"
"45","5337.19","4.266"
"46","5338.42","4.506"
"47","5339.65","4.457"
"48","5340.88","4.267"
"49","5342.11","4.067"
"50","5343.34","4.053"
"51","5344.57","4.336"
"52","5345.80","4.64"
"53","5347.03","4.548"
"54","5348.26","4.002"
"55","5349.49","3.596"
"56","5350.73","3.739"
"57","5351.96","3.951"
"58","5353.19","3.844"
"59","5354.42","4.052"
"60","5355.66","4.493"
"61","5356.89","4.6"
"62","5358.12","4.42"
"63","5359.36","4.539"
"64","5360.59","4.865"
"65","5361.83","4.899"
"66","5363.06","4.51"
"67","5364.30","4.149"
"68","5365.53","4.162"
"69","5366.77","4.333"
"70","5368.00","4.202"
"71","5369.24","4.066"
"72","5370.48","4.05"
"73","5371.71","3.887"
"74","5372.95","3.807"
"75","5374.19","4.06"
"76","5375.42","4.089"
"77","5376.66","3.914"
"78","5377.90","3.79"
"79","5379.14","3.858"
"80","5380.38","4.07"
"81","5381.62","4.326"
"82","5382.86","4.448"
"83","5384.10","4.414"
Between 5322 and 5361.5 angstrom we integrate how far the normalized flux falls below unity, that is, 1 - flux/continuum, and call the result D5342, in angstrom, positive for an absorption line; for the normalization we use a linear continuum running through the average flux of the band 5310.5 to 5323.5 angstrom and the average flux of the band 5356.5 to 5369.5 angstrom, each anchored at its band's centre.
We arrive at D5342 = 2.3 angstrom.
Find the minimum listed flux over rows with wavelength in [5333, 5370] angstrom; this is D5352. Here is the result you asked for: 3.596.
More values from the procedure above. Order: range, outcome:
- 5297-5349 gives 3.599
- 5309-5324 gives 3.846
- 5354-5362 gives 4.052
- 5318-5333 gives 3.641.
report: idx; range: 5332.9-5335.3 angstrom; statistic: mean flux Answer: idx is 3.8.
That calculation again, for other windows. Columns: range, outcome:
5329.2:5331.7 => 3.76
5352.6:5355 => 3.95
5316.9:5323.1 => 4.12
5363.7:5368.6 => 4.22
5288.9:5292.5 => 4.15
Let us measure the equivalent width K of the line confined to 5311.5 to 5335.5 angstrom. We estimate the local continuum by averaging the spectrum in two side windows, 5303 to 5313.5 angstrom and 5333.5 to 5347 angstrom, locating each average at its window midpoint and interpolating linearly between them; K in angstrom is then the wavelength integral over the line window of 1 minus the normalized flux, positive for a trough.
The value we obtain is 1.37 angstrom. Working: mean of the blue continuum 4.38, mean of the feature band 4.07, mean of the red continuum 4.23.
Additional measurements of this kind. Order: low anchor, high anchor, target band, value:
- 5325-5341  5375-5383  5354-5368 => -1.5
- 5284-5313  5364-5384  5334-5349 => -0.3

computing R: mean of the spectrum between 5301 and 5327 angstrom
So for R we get 4.23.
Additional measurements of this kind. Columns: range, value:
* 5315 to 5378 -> 4.13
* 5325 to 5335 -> 3.84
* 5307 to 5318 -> 4.41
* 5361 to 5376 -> 4.19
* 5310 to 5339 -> 4.1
